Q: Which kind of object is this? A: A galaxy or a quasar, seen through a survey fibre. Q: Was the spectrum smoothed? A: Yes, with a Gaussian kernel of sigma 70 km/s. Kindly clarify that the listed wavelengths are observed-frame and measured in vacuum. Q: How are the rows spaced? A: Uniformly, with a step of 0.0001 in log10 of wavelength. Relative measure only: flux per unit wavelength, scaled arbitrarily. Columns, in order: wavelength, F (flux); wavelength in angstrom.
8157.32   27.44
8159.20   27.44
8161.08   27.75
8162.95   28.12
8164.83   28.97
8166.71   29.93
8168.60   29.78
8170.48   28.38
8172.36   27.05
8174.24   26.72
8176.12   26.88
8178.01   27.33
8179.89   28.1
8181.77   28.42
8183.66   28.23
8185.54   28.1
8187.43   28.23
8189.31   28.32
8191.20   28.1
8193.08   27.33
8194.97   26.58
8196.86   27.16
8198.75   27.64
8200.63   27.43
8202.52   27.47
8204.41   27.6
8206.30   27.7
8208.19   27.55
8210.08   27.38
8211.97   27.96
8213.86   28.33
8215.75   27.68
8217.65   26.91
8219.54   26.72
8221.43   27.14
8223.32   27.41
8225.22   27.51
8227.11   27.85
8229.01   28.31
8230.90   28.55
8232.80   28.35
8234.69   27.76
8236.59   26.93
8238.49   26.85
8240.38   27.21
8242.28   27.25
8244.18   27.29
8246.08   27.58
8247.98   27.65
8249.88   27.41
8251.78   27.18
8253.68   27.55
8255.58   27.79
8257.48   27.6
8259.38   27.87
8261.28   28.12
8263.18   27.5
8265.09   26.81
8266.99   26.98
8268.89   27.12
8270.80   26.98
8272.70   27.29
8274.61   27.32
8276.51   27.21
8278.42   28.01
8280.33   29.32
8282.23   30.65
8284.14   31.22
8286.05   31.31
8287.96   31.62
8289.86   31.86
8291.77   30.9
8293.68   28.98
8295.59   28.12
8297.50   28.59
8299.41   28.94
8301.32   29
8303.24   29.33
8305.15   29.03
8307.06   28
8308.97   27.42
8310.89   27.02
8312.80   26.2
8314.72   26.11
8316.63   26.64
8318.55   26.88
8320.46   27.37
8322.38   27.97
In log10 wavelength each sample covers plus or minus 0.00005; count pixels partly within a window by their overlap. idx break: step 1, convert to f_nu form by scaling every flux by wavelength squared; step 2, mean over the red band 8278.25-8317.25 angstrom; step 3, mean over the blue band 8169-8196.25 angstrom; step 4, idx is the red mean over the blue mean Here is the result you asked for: 1.08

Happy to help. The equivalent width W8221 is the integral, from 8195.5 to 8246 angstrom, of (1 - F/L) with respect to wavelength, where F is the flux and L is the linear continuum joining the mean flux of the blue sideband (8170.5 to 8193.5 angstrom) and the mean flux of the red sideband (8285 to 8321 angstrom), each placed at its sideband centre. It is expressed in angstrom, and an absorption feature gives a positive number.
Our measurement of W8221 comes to 0.93 angstrom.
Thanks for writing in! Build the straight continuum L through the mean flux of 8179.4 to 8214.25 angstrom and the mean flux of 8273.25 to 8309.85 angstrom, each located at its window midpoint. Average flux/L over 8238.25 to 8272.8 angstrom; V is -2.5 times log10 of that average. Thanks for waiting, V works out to 0.05 mag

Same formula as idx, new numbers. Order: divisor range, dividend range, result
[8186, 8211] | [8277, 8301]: 1.11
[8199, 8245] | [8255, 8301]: 1.06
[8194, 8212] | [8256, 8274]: 1.01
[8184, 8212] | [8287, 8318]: 1.06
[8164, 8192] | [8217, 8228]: 0.98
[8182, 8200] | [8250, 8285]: 1.02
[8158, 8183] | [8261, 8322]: 1.04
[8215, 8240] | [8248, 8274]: 1.00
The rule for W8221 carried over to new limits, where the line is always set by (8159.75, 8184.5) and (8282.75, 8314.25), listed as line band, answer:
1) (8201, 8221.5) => 0.7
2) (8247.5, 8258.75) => 0.5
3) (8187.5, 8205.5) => 0.5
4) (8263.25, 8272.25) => 0.6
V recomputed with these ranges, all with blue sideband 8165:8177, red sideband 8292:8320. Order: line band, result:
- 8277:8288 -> -0.08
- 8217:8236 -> 0.02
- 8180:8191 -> 0.00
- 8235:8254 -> 0.03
